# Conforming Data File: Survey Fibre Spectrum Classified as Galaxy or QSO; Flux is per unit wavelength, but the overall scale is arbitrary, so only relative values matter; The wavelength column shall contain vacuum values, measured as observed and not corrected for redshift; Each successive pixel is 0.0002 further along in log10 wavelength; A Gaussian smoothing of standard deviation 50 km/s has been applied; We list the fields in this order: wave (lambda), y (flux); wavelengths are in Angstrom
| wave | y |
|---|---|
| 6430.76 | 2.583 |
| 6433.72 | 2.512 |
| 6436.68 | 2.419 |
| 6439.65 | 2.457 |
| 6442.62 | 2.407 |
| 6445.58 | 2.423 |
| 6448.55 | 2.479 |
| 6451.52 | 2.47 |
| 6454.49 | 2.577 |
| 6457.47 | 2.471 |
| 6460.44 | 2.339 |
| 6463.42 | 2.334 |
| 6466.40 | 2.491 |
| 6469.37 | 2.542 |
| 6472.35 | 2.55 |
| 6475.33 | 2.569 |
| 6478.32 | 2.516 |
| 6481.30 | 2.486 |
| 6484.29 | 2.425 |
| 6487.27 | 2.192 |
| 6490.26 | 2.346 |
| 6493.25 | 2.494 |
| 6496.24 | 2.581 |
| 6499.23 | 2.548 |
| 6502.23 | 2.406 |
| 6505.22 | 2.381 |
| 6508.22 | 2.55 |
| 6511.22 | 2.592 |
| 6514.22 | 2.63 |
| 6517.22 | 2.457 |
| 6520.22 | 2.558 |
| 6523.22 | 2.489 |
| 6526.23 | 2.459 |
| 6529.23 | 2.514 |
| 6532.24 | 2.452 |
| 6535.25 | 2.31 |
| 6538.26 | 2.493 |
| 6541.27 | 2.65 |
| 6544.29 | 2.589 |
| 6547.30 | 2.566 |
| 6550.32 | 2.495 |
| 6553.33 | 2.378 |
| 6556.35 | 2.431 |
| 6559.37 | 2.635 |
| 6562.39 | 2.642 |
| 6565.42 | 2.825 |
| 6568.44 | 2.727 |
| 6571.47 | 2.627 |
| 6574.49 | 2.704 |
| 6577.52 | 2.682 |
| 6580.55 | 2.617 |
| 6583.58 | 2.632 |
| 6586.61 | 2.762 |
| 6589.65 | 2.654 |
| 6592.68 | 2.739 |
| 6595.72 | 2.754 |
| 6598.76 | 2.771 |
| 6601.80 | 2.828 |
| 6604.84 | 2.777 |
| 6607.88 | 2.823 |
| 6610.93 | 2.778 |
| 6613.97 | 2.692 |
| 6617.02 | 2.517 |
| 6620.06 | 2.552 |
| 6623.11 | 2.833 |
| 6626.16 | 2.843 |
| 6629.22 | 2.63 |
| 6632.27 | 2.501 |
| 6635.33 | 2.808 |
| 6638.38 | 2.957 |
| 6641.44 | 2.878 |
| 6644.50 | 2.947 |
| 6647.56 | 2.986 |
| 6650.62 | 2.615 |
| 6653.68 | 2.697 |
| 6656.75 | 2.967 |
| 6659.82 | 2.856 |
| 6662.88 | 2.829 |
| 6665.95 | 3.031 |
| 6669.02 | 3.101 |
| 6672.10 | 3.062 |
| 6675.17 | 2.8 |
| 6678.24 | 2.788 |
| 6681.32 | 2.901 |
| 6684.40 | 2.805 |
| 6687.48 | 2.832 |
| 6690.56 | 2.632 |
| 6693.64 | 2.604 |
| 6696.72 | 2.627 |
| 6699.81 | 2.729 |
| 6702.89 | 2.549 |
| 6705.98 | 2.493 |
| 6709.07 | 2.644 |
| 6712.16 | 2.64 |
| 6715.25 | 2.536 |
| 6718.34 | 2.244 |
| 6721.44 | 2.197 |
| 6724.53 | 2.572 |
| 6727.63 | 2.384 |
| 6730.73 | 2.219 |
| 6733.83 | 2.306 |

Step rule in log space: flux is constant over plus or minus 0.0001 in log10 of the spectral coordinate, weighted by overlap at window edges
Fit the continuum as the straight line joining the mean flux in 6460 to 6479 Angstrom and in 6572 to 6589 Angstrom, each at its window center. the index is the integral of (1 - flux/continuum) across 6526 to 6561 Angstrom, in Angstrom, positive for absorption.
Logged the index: 1.5 Angstrom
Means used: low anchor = 2.48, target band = 2.5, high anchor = 2.68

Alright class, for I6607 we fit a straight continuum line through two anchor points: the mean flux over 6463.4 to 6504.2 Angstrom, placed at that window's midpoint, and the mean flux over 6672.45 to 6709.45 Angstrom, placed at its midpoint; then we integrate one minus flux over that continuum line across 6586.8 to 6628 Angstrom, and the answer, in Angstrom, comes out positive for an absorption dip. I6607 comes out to -1.9 Angstrom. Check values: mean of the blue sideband 2.47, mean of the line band 2.74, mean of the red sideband 2.71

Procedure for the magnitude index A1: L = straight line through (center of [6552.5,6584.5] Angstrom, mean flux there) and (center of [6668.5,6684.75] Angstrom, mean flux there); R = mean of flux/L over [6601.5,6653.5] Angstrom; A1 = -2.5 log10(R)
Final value 0.008 mag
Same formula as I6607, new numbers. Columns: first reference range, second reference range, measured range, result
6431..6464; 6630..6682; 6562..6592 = 0.2 Angstrom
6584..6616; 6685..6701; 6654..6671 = -1.4 Angstrom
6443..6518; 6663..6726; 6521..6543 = 0.4 Angstrom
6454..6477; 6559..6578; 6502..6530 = 0.8 Angstrom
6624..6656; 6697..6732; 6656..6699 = -3.3 Angstrom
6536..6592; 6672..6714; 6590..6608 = -0.9 Angstrom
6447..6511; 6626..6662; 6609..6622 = 0.5 Angstrom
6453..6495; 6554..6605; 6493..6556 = 1.5 Angstrom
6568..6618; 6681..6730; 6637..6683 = -4.6 Angstrom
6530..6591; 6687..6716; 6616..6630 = -0.4 Angstrom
